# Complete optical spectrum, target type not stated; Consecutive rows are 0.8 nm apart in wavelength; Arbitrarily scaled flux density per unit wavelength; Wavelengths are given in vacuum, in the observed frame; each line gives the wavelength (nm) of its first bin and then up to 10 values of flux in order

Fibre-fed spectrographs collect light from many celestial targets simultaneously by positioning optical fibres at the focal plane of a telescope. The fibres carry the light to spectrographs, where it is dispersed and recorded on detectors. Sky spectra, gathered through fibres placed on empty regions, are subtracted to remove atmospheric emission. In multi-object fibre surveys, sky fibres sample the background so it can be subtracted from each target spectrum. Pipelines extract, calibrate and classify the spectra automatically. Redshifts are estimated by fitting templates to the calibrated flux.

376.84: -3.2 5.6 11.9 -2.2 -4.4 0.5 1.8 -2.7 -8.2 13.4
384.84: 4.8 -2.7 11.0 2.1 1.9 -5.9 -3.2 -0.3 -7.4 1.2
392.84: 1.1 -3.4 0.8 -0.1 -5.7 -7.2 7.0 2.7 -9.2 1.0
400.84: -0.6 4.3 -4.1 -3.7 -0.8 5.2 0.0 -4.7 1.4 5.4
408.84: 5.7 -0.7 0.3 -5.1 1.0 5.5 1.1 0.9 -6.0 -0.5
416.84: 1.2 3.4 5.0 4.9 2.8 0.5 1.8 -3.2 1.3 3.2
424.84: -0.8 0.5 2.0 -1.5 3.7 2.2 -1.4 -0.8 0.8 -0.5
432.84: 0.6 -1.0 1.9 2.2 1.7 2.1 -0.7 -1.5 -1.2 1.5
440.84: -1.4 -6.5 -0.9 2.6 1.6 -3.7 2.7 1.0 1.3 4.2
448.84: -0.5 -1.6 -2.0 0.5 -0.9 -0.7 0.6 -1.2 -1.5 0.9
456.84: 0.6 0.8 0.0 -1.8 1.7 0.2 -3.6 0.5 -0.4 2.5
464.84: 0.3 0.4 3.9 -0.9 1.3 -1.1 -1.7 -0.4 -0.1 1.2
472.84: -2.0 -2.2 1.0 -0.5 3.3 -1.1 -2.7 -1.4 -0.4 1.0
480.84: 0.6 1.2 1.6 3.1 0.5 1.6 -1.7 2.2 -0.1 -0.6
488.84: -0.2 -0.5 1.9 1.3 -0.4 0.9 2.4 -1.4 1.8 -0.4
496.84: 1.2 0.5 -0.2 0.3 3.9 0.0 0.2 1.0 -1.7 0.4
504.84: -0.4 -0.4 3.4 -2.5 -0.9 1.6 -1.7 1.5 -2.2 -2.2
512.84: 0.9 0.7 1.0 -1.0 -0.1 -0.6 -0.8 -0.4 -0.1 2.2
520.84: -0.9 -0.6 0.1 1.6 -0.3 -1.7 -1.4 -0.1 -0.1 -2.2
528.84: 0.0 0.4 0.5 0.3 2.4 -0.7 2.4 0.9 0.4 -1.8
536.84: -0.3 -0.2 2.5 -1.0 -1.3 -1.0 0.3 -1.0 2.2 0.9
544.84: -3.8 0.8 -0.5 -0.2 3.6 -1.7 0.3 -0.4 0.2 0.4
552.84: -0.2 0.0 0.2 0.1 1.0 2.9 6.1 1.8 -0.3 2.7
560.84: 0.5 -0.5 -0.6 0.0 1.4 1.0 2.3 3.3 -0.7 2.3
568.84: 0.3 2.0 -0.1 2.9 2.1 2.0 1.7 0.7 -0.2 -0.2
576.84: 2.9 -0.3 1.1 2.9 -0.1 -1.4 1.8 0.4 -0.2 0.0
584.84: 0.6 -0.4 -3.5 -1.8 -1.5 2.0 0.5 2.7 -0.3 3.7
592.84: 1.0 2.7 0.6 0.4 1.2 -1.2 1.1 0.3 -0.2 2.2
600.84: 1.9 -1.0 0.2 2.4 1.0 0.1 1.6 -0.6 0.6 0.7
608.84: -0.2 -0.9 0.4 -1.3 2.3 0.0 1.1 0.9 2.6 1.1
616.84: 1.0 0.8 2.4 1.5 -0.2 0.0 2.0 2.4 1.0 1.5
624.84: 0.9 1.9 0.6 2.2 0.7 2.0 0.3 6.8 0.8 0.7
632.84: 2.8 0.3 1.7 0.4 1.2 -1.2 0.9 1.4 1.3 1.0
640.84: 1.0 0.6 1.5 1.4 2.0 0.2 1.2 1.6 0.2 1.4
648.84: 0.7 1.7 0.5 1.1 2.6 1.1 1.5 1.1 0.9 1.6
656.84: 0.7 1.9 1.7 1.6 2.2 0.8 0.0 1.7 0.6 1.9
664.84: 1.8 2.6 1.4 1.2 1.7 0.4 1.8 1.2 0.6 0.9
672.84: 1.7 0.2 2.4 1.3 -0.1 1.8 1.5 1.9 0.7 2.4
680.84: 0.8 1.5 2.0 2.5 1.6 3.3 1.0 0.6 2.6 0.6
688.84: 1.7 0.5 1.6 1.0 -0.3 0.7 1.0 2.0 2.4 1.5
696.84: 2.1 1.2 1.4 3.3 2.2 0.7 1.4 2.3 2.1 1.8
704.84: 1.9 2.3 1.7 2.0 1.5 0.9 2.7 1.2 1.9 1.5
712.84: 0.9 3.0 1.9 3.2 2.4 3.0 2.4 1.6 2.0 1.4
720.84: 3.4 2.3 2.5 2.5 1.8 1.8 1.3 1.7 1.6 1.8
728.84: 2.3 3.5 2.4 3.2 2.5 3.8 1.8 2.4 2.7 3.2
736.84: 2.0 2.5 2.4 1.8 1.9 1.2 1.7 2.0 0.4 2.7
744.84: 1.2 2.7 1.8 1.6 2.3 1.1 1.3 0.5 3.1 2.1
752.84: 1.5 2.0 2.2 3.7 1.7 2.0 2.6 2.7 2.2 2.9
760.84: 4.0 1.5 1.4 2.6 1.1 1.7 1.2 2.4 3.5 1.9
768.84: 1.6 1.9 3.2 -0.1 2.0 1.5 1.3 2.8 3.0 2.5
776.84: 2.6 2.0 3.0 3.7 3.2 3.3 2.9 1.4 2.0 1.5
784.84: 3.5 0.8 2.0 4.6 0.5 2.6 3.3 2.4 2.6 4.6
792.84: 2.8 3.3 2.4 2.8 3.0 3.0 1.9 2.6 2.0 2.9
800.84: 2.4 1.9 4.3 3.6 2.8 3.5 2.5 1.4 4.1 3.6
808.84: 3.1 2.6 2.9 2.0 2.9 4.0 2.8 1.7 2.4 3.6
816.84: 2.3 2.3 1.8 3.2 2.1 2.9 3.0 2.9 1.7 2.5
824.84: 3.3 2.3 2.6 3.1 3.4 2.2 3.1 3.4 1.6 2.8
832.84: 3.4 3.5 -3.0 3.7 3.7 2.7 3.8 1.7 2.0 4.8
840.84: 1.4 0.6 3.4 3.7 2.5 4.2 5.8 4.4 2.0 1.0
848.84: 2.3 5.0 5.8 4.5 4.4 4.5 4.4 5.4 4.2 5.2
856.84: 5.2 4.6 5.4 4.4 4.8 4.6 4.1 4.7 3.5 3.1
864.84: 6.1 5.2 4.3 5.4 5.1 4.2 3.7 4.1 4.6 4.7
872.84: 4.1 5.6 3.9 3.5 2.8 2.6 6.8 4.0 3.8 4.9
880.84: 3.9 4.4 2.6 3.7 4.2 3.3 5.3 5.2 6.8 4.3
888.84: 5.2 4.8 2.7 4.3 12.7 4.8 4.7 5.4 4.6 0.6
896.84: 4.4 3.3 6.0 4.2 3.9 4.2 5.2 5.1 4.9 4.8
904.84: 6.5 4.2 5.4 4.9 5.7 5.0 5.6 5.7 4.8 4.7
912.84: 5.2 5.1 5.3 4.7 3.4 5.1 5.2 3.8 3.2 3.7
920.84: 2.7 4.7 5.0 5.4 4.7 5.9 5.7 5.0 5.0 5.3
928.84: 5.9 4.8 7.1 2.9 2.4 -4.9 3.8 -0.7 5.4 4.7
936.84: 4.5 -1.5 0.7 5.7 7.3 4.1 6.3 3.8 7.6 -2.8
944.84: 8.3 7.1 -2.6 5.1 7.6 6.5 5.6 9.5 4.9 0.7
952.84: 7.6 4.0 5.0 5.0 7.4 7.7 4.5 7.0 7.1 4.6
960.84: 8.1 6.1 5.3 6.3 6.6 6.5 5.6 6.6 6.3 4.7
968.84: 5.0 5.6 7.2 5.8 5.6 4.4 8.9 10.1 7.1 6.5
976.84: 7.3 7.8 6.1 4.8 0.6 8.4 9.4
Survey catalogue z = 1.135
